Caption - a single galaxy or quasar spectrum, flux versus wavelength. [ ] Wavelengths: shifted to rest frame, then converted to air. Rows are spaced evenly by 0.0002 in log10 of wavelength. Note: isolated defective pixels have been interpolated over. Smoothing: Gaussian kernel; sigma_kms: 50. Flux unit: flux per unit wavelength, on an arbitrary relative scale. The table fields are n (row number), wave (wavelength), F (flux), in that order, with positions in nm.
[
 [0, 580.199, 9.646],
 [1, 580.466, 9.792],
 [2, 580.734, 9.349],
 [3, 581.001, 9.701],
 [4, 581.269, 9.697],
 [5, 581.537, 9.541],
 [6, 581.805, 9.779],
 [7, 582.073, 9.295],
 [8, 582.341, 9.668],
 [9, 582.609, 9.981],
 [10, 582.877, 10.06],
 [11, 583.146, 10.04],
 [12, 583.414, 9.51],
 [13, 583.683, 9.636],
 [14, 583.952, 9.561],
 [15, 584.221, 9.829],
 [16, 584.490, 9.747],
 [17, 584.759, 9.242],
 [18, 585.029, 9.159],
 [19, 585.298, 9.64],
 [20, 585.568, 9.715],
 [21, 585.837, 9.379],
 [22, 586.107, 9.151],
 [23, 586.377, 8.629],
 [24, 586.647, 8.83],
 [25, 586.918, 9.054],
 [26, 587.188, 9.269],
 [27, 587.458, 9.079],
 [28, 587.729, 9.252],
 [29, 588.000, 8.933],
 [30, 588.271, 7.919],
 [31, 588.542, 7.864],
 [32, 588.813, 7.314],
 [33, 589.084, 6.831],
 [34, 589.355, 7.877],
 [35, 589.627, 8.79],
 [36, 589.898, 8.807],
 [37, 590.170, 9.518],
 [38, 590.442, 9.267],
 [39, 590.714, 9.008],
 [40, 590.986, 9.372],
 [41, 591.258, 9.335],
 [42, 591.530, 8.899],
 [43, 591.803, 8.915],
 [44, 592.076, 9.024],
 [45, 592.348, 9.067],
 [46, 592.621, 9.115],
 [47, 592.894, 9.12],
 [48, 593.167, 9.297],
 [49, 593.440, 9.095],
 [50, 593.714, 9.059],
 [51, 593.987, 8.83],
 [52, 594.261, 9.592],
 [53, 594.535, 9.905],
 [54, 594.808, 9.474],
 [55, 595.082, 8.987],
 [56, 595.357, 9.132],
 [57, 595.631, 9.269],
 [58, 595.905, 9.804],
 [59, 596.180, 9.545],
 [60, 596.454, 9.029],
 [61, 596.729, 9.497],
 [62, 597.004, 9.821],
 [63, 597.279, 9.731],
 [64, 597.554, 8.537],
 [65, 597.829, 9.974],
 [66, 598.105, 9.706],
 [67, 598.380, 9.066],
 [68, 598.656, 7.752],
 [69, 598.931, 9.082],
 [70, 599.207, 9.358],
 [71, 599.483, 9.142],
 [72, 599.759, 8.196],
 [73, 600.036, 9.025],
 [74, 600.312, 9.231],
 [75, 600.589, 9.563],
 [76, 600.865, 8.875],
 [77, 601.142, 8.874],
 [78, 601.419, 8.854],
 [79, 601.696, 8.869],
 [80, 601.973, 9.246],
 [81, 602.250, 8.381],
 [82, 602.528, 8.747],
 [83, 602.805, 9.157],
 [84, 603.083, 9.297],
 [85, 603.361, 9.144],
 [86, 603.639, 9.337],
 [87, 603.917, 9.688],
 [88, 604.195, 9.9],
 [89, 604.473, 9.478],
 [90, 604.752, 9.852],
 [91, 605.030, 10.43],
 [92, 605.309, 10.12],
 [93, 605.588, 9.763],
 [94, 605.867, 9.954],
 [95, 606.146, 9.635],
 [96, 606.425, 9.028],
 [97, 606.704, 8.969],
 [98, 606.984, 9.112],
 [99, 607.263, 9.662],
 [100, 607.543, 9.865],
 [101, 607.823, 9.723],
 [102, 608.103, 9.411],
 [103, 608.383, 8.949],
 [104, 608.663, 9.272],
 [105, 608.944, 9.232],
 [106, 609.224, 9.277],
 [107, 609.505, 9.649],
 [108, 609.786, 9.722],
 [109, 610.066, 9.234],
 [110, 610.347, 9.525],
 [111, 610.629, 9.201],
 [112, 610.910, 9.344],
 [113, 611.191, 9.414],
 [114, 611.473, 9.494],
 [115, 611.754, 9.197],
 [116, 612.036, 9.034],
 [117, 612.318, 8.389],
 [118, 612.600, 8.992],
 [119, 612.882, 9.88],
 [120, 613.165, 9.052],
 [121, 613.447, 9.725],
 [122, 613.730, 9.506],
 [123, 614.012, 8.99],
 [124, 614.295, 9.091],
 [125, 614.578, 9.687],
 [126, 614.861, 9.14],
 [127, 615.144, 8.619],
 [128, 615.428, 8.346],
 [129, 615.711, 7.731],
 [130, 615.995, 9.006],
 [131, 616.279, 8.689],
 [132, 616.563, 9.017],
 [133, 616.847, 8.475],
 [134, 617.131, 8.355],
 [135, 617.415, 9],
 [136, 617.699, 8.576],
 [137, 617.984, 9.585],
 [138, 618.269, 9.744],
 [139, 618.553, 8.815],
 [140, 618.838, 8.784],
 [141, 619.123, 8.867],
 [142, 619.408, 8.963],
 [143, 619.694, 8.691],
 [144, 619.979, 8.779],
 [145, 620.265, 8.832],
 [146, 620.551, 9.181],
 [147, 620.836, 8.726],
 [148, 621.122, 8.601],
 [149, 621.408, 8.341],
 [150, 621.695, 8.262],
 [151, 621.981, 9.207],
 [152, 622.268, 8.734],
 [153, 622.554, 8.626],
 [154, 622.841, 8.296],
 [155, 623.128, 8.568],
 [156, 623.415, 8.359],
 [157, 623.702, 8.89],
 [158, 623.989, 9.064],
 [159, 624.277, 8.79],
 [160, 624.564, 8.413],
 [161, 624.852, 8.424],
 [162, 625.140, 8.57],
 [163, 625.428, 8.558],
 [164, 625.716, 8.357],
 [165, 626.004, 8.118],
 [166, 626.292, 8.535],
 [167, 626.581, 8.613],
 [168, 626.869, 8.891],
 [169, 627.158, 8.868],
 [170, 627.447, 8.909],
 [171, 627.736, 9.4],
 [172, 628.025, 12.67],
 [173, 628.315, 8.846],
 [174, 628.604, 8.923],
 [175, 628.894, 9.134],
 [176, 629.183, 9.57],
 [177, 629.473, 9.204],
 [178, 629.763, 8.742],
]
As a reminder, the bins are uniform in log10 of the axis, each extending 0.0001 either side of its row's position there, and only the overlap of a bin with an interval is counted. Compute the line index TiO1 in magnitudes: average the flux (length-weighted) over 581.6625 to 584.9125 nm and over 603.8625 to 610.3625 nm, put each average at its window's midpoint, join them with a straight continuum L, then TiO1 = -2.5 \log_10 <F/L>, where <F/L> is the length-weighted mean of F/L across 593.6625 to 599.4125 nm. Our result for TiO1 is 0.04 mag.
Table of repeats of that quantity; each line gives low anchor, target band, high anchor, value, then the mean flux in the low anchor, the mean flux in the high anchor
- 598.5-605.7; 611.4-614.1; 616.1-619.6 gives -0.03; 9.2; 8.9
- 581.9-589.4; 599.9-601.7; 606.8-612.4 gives 0.02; 9.1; 9.34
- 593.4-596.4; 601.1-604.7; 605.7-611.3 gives 0.02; 9.33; 9.41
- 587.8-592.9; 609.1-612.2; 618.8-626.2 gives -0.08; 8.68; 8.65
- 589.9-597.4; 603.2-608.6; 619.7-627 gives -0.07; 9.28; 8.63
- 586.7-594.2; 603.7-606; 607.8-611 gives -0.07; 8.82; 9.37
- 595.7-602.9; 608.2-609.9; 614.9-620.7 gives -0.05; 9.12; 8.81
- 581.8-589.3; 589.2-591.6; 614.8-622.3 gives 0.01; 9.13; 8.78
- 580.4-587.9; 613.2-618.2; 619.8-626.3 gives -0.02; 9.48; 8.62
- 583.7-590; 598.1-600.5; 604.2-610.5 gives 0.04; 8.88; 9.55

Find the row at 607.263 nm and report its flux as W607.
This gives 9.662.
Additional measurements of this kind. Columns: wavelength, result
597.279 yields 9.731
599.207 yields 9.358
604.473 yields 9.478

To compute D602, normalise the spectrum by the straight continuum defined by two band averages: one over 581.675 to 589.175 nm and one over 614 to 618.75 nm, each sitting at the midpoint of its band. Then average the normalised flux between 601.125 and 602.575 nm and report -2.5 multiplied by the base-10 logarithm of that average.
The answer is 0.022 mag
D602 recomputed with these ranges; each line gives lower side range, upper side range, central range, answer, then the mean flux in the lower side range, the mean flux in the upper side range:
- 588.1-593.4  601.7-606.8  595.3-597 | -0.050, 8.71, 9.44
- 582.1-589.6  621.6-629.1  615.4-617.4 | 0.044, 9.08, 8.86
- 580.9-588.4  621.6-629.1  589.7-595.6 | 0.014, 9.4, 8.86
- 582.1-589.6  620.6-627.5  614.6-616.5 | 0.006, 9.08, 8.62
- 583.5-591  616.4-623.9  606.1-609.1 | -0.059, 8.95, 8.78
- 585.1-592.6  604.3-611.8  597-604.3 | 0.016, 8.85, 9.51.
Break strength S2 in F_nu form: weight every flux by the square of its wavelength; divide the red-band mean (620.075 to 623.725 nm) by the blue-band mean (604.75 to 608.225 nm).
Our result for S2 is 0.94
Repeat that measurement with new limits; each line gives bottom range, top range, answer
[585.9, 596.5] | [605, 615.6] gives 1.11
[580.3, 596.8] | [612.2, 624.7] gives 1.06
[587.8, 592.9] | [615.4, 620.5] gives 1.11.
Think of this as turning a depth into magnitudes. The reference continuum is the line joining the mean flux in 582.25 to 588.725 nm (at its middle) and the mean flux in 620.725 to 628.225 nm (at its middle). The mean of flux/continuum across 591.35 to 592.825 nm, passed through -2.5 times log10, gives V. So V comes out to 0.02 mag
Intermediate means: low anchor 9.28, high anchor 8.8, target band 9.02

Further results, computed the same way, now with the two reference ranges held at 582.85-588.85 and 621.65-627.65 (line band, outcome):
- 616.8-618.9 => -0.026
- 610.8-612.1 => -0.059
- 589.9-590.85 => -0.010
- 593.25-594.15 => 0.005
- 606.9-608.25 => -0.082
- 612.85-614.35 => -0.067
